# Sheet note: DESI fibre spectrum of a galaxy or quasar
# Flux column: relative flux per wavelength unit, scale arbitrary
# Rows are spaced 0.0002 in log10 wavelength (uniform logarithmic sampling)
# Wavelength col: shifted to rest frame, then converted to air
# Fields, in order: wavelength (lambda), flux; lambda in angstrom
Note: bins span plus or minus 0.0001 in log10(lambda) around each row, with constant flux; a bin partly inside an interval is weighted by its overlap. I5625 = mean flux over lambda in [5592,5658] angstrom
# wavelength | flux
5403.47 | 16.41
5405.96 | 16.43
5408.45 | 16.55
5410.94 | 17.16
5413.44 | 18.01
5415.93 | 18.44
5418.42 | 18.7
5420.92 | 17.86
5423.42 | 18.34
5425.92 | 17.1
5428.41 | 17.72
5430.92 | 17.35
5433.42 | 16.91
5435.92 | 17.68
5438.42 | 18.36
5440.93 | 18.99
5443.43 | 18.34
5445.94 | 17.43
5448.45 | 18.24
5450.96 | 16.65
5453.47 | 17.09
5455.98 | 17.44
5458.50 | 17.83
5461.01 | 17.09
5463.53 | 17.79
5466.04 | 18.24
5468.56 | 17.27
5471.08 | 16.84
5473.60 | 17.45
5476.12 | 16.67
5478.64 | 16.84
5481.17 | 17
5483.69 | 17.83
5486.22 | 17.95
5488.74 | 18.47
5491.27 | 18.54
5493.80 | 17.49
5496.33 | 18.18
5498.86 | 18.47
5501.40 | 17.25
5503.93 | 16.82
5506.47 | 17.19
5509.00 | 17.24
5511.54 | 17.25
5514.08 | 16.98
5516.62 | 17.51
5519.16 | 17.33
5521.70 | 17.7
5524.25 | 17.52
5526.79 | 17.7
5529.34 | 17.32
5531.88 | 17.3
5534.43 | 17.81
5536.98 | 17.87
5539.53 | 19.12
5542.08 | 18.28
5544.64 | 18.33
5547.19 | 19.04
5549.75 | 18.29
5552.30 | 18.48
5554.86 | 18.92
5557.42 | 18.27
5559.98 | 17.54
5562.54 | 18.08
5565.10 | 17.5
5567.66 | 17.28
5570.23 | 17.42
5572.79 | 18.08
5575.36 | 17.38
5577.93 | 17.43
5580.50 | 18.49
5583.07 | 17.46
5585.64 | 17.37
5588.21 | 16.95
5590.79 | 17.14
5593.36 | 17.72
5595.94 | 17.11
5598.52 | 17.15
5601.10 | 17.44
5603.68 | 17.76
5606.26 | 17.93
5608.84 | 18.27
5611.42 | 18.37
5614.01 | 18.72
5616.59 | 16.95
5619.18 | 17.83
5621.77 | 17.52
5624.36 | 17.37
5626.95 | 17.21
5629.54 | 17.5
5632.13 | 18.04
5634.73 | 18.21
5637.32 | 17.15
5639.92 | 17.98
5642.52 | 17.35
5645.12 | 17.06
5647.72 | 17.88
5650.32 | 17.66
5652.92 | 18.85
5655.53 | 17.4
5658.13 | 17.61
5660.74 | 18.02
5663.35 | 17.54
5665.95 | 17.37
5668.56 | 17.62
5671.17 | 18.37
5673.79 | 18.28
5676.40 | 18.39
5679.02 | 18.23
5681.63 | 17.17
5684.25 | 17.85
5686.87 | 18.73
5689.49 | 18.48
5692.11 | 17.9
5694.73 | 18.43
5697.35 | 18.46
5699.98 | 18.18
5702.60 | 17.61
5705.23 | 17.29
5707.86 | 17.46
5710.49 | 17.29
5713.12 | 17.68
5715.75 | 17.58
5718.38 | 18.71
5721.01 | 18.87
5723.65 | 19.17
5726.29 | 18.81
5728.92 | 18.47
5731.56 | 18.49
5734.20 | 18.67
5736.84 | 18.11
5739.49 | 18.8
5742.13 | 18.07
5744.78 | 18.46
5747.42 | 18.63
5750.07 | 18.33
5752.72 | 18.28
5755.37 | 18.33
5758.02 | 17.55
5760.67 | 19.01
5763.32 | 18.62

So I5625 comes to 17.7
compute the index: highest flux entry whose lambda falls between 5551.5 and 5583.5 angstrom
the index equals 18.92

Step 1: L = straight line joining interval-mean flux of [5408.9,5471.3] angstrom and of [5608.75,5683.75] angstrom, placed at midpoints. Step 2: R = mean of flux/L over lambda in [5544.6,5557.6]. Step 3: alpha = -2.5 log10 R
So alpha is -0.05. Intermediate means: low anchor 17.7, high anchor 17.8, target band 18.6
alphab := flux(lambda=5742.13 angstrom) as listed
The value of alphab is 18.07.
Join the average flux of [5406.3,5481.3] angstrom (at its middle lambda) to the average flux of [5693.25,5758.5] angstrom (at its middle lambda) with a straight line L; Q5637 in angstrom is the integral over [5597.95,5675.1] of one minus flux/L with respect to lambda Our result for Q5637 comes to 1.2 angstrom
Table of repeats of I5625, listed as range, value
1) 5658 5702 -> 18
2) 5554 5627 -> 17.7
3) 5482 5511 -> 17.7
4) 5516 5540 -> 17.7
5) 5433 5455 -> 17.8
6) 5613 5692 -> 17.8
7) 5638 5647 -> 17.5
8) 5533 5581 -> 18.1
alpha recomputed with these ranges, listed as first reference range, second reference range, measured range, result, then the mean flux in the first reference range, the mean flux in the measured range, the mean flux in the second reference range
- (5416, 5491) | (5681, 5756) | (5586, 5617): 0.02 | 17.7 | 17.6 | 18.2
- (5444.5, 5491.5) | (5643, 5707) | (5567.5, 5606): 0.02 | 17.5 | 17.5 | 17.9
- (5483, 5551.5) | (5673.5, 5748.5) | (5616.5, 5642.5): 0.03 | 17.8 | 17.6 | 18.2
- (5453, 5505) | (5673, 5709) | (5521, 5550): -0.02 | 17.6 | 18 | 18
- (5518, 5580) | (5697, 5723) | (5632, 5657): 0.01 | 17.9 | 17.7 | 17.9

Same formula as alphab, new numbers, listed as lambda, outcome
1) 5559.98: 17.54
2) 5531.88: 17.3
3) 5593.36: 17.72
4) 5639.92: 17.98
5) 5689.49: 18.48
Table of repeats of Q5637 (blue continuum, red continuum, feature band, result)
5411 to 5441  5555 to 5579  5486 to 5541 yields 0.33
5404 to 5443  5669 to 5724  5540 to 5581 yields -0.40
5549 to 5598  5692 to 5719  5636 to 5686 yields 0.05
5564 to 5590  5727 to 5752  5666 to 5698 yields 0.01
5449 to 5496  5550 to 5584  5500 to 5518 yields 0.47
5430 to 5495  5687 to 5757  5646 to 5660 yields 0.17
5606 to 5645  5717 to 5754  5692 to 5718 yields 0.73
